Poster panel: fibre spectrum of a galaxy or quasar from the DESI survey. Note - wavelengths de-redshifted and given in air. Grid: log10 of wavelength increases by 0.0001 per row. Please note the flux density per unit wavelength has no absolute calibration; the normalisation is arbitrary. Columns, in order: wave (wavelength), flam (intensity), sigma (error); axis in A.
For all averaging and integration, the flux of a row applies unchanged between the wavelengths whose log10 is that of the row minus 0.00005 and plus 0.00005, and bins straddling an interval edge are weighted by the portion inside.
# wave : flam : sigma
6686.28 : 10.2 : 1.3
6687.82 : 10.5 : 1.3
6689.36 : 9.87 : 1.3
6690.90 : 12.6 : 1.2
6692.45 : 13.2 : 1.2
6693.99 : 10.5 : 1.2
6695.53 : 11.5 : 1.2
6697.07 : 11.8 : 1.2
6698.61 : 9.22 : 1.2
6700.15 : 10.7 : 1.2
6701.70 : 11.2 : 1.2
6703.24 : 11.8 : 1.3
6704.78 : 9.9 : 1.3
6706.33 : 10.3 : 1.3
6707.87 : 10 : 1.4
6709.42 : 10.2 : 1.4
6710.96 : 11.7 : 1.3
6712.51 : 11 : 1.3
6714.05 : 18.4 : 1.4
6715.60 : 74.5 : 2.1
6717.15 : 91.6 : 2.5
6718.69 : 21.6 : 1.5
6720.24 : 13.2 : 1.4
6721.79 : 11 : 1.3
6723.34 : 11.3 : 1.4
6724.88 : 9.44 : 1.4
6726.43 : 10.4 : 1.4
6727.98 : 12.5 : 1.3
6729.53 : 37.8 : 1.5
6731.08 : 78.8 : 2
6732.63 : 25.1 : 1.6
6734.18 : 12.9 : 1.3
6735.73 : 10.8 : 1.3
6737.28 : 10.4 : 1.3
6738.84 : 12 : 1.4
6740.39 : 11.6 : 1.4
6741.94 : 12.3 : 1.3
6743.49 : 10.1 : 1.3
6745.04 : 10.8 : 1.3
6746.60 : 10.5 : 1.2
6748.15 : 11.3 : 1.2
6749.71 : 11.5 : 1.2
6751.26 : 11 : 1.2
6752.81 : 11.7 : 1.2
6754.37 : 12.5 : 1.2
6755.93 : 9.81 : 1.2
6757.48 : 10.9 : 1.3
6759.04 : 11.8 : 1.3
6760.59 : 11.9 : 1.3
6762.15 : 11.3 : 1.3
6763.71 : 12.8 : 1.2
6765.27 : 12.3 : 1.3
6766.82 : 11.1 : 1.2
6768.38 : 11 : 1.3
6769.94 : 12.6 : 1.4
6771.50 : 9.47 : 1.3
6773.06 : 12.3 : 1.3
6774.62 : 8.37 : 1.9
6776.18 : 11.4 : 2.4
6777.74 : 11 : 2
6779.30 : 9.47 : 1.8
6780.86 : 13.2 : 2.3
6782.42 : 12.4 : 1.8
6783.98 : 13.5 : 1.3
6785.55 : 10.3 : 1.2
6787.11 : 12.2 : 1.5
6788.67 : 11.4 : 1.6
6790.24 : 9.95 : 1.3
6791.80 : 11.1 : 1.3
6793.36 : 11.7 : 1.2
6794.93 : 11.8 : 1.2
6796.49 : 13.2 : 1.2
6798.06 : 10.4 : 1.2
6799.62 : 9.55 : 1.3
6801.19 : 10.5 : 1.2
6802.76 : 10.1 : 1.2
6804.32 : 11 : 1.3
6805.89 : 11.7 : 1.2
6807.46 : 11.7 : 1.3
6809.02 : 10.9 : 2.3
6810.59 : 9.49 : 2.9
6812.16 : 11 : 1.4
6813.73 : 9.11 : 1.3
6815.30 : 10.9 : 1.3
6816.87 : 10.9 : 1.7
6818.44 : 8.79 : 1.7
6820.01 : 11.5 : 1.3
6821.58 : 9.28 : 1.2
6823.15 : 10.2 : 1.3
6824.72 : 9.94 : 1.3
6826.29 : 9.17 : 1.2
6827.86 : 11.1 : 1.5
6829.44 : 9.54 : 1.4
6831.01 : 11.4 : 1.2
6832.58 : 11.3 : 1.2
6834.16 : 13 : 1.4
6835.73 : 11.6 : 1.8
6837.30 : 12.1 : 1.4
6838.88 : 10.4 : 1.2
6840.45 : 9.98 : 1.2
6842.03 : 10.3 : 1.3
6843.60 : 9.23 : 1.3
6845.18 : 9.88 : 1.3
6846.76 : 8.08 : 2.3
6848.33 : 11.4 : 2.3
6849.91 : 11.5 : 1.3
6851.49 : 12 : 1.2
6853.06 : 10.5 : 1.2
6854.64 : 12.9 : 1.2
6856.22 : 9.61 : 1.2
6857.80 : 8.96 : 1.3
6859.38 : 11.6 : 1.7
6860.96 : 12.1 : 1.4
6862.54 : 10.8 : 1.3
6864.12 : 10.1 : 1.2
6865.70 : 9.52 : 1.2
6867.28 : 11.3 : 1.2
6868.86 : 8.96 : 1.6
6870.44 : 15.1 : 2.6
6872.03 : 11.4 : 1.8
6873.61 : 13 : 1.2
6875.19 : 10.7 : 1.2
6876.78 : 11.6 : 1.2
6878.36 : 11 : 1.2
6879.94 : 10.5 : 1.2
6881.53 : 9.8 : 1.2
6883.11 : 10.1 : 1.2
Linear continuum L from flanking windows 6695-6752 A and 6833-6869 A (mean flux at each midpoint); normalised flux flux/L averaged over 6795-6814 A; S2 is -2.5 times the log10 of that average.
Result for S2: 0.244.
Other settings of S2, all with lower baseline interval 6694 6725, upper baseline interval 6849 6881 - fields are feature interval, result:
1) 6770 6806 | 0.32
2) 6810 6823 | 0.32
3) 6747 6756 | 0.43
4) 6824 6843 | 0.18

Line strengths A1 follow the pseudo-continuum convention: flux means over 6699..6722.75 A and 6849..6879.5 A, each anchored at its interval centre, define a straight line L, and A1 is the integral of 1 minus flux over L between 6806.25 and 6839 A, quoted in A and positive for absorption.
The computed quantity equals 7.7 A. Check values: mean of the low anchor 21.5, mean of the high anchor 11.2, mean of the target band 10.7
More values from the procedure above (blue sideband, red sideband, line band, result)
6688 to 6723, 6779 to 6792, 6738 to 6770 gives 6.1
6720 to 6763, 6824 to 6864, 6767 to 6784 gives 3.1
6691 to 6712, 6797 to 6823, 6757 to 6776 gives -1.2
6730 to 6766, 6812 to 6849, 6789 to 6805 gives 1.8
